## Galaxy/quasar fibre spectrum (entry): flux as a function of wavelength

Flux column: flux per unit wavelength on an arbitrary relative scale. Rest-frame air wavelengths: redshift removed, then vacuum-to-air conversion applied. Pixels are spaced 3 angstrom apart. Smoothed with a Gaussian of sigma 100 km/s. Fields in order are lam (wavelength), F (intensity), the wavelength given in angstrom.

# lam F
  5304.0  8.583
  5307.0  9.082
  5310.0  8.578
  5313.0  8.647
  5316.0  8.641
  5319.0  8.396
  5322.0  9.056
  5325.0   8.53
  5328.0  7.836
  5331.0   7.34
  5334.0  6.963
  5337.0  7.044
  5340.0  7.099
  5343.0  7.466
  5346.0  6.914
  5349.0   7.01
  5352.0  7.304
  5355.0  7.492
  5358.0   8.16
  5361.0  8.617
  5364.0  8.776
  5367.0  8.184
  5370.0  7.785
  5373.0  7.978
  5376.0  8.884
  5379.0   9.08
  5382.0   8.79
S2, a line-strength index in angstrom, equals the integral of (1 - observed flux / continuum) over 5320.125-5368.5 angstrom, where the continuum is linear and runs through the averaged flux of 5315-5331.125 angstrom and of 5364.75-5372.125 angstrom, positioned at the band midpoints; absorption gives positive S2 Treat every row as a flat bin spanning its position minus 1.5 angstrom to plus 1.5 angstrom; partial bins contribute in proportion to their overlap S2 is 2.8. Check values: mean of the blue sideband 8.37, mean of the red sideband 8.06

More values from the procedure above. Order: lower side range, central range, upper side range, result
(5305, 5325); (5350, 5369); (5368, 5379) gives 0.8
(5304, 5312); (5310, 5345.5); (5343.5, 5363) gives 1.6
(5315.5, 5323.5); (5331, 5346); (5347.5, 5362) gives 1.9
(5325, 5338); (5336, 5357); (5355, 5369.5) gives 1.7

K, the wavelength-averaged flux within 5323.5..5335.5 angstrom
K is 7.67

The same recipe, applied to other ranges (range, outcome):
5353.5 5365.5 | 8.26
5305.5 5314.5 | 8.77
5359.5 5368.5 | 8.53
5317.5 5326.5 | 8.66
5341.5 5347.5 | 7.19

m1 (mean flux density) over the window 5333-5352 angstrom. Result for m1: 7.1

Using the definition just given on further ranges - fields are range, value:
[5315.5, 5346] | 7.77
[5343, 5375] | 7.82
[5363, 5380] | 8.42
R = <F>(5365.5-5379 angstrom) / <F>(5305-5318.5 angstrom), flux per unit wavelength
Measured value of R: 0.95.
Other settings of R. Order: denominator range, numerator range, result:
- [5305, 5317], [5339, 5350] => 0.82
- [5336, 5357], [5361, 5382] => 1.18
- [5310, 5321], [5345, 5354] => 0.83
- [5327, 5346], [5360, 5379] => 1.16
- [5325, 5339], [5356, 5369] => 1.13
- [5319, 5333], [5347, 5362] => 0.94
